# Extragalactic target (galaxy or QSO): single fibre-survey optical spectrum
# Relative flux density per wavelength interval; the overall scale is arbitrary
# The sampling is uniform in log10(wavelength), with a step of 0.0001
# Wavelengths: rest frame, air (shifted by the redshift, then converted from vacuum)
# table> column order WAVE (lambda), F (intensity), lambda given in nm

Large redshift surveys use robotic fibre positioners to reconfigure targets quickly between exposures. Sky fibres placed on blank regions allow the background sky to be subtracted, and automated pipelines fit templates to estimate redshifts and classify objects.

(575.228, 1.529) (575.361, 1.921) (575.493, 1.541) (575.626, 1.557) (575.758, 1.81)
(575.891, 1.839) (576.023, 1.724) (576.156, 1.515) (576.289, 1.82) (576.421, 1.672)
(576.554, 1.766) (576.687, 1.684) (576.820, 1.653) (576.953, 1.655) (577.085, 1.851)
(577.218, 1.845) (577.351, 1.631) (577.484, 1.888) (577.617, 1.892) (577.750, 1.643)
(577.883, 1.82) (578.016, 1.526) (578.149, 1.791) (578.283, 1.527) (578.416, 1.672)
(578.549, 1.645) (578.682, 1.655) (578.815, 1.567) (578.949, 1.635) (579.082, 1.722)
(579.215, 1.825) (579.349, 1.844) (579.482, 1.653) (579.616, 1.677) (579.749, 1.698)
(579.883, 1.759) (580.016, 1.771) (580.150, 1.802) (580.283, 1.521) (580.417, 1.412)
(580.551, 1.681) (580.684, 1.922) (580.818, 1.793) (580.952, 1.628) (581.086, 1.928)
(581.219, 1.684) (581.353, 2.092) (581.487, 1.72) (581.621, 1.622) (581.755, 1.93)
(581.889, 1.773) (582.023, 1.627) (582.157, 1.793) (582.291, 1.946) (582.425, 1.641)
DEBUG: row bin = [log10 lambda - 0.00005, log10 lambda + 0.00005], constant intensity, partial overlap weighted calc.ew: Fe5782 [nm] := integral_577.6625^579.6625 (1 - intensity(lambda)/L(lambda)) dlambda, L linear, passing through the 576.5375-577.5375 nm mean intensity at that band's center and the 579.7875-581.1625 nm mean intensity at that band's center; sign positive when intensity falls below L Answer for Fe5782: 0.06 nm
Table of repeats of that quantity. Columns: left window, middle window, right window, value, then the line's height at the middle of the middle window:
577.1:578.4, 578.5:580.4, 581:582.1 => 0.074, 1.76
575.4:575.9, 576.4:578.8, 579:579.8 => 0.001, 1.71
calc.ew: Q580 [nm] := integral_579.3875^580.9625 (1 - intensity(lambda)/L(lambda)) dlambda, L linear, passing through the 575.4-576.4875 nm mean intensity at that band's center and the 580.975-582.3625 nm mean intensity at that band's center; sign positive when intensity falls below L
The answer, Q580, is 0.07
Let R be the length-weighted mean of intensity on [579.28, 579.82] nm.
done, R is 1.72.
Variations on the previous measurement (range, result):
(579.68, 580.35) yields 1.71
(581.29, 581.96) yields 1.82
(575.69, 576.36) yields 1.74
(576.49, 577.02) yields 1.69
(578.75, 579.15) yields 1.64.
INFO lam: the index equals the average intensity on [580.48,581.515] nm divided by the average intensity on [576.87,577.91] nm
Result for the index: 1.0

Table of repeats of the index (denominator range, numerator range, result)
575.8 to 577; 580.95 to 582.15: 1.05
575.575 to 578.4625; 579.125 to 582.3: 1.02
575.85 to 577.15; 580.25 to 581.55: 1.02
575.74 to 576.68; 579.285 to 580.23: 1.01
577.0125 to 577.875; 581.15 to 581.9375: 1.01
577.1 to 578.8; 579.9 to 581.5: 1.02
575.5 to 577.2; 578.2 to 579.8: 0.98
